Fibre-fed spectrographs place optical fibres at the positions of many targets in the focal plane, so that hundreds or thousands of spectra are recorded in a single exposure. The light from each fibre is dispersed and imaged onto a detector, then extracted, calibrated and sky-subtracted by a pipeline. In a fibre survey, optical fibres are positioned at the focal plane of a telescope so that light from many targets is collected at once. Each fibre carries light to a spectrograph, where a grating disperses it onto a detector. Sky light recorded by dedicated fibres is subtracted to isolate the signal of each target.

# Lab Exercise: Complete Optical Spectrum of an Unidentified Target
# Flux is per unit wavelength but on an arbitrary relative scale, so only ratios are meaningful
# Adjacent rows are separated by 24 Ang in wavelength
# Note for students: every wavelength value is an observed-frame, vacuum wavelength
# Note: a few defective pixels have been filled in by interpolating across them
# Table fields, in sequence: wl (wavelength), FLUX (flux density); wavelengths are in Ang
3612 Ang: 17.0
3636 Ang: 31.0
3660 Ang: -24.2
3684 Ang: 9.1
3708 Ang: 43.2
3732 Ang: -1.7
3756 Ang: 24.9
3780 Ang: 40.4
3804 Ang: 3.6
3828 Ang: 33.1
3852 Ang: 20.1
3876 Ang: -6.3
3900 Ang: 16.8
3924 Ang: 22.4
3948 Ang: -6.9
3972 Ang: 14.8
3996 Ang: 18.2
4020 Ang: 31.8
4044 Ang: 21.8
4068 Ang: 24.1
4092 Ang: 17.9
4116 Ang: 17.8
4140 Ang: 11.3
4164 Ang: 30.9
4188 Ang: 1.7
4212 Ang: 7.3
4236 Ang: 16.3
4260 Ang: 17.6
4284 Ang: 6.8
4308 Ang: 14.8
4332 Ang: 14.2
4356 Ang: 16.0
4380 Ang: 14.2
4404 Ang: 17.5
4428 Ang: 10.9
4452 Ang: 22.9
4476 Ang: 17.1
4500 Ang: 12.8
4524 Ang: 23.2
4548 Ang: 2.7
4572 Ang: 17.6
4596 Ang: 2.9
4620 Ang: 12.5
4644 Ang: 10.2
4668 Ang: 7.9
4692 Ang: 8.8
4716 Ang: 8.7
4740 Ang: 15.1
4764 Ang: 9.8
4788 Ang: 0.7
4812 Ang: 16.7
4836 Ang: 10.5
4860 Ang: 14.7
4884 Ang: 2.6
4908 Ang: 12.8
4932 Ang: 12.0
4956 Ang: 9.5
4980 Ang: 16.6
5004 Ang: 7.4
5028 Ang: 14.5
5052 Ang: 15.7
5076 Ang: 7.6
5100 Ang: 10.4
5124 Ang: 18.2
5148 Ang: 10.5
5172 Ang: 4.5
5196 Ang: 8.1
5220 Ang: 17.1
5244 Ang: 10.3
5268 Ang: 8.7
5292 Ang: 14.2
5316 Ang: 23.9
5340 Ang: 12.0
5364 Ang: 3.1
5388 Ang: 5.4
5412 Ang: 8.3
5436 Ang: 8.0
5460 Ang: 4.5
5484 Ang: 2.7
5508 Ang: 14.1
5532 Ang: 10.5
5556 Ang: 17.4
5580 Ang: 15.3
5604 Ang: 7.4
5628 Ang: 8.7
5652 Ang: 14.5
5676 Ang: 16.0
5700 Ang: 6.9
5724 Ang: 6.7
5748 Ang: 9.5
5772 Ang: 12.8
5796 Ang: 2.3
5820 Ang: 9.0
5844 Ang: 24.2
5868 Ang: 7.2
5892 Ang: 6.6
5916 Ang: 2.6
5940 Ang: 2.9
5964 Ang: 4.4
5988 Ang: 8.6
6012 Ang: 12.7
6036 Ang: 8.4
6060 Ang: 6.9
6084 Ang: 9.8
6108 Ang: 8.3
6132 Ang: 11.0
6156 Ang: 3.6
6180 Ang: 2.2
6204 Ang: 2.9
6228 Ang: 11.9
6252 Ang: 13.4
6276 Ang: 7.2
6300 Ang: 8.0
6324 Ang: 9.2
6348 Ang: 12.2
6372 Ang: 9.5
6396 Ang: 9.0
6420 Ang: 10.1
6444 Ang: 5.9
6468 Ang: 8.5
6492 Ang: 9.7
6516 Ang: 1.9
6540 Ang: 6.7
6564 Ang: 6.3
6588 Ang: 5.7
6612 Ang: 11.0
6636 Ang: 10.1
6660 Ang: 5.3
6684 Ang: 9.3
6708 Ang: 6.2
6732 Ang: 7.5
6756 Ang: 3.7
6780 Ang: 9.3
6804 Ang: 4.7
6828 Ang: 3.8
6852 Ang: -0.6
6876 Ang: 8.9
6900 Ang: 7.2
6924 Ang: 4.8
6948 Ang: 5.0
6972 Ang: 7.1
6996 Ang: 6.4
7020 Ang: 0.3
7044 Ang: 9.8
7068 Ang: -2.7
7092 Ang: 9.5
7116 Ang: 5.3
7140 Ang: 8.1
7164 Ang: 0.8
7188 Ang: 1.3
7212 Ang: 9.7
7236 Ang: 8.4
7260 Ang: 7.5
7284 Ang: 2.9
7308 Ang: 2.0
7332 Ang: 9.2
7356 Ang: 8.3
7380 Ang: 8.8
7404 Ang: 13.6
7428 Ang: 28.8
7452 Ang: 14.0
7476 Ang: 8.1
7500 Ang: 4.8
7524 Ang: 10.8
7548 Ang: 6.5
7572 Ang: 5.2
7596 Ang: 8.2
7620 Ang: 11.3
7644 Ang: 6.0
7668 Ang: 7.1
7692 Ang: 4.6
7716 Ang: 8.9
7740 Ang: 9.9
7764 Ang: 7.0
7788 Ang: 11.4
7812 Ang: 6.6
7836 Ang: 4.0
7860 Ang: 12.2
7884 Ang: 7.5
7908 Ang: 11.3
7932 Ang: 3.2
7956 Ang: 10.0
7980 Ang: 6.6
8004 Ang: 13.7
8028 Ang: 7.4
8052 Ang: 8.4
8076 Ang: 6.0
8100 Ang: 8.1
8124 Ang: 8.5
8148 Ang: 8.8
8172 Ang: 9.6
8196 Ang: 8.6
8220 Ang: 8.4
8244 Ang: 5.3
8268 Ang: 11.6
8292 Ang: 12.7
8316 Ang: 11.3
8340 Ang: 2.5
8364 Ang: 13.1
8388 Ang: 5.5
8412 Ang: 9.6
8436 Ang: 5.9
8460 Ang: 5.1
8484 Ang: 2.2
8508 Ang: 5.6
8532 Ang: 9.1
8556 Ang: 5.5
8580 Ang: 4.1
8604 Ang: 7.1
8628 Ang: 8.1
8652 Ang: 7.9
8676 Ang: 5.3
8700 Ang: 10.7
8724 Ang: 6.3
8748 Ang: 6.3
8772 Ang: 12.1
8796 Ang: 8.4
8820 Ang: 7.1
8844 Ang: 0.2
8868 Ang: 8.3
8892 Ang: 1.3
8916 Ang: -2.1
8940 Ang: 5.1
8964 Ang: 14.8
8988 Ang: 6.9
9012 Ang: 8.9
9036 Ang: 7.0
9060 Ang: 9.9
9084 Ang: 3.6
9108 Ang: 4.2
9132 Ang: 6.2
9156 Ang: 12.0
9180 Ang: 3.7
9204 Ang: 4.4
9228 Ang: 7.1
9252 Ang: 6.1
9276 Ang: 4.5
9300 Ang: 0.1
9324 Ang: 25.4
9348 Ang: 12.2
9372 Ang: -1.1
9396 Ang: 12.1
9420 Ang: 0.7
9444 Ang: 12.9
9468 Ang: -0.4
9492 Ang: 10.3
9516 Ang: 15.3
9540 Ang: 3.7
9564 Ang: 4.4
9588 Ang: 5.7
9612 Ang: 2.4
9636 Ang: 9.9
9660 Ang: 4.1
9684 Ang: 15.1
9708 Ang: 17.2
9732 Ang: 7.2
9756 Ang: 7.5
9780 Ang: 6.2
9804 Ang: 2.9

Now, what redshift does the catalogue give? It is 0.995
